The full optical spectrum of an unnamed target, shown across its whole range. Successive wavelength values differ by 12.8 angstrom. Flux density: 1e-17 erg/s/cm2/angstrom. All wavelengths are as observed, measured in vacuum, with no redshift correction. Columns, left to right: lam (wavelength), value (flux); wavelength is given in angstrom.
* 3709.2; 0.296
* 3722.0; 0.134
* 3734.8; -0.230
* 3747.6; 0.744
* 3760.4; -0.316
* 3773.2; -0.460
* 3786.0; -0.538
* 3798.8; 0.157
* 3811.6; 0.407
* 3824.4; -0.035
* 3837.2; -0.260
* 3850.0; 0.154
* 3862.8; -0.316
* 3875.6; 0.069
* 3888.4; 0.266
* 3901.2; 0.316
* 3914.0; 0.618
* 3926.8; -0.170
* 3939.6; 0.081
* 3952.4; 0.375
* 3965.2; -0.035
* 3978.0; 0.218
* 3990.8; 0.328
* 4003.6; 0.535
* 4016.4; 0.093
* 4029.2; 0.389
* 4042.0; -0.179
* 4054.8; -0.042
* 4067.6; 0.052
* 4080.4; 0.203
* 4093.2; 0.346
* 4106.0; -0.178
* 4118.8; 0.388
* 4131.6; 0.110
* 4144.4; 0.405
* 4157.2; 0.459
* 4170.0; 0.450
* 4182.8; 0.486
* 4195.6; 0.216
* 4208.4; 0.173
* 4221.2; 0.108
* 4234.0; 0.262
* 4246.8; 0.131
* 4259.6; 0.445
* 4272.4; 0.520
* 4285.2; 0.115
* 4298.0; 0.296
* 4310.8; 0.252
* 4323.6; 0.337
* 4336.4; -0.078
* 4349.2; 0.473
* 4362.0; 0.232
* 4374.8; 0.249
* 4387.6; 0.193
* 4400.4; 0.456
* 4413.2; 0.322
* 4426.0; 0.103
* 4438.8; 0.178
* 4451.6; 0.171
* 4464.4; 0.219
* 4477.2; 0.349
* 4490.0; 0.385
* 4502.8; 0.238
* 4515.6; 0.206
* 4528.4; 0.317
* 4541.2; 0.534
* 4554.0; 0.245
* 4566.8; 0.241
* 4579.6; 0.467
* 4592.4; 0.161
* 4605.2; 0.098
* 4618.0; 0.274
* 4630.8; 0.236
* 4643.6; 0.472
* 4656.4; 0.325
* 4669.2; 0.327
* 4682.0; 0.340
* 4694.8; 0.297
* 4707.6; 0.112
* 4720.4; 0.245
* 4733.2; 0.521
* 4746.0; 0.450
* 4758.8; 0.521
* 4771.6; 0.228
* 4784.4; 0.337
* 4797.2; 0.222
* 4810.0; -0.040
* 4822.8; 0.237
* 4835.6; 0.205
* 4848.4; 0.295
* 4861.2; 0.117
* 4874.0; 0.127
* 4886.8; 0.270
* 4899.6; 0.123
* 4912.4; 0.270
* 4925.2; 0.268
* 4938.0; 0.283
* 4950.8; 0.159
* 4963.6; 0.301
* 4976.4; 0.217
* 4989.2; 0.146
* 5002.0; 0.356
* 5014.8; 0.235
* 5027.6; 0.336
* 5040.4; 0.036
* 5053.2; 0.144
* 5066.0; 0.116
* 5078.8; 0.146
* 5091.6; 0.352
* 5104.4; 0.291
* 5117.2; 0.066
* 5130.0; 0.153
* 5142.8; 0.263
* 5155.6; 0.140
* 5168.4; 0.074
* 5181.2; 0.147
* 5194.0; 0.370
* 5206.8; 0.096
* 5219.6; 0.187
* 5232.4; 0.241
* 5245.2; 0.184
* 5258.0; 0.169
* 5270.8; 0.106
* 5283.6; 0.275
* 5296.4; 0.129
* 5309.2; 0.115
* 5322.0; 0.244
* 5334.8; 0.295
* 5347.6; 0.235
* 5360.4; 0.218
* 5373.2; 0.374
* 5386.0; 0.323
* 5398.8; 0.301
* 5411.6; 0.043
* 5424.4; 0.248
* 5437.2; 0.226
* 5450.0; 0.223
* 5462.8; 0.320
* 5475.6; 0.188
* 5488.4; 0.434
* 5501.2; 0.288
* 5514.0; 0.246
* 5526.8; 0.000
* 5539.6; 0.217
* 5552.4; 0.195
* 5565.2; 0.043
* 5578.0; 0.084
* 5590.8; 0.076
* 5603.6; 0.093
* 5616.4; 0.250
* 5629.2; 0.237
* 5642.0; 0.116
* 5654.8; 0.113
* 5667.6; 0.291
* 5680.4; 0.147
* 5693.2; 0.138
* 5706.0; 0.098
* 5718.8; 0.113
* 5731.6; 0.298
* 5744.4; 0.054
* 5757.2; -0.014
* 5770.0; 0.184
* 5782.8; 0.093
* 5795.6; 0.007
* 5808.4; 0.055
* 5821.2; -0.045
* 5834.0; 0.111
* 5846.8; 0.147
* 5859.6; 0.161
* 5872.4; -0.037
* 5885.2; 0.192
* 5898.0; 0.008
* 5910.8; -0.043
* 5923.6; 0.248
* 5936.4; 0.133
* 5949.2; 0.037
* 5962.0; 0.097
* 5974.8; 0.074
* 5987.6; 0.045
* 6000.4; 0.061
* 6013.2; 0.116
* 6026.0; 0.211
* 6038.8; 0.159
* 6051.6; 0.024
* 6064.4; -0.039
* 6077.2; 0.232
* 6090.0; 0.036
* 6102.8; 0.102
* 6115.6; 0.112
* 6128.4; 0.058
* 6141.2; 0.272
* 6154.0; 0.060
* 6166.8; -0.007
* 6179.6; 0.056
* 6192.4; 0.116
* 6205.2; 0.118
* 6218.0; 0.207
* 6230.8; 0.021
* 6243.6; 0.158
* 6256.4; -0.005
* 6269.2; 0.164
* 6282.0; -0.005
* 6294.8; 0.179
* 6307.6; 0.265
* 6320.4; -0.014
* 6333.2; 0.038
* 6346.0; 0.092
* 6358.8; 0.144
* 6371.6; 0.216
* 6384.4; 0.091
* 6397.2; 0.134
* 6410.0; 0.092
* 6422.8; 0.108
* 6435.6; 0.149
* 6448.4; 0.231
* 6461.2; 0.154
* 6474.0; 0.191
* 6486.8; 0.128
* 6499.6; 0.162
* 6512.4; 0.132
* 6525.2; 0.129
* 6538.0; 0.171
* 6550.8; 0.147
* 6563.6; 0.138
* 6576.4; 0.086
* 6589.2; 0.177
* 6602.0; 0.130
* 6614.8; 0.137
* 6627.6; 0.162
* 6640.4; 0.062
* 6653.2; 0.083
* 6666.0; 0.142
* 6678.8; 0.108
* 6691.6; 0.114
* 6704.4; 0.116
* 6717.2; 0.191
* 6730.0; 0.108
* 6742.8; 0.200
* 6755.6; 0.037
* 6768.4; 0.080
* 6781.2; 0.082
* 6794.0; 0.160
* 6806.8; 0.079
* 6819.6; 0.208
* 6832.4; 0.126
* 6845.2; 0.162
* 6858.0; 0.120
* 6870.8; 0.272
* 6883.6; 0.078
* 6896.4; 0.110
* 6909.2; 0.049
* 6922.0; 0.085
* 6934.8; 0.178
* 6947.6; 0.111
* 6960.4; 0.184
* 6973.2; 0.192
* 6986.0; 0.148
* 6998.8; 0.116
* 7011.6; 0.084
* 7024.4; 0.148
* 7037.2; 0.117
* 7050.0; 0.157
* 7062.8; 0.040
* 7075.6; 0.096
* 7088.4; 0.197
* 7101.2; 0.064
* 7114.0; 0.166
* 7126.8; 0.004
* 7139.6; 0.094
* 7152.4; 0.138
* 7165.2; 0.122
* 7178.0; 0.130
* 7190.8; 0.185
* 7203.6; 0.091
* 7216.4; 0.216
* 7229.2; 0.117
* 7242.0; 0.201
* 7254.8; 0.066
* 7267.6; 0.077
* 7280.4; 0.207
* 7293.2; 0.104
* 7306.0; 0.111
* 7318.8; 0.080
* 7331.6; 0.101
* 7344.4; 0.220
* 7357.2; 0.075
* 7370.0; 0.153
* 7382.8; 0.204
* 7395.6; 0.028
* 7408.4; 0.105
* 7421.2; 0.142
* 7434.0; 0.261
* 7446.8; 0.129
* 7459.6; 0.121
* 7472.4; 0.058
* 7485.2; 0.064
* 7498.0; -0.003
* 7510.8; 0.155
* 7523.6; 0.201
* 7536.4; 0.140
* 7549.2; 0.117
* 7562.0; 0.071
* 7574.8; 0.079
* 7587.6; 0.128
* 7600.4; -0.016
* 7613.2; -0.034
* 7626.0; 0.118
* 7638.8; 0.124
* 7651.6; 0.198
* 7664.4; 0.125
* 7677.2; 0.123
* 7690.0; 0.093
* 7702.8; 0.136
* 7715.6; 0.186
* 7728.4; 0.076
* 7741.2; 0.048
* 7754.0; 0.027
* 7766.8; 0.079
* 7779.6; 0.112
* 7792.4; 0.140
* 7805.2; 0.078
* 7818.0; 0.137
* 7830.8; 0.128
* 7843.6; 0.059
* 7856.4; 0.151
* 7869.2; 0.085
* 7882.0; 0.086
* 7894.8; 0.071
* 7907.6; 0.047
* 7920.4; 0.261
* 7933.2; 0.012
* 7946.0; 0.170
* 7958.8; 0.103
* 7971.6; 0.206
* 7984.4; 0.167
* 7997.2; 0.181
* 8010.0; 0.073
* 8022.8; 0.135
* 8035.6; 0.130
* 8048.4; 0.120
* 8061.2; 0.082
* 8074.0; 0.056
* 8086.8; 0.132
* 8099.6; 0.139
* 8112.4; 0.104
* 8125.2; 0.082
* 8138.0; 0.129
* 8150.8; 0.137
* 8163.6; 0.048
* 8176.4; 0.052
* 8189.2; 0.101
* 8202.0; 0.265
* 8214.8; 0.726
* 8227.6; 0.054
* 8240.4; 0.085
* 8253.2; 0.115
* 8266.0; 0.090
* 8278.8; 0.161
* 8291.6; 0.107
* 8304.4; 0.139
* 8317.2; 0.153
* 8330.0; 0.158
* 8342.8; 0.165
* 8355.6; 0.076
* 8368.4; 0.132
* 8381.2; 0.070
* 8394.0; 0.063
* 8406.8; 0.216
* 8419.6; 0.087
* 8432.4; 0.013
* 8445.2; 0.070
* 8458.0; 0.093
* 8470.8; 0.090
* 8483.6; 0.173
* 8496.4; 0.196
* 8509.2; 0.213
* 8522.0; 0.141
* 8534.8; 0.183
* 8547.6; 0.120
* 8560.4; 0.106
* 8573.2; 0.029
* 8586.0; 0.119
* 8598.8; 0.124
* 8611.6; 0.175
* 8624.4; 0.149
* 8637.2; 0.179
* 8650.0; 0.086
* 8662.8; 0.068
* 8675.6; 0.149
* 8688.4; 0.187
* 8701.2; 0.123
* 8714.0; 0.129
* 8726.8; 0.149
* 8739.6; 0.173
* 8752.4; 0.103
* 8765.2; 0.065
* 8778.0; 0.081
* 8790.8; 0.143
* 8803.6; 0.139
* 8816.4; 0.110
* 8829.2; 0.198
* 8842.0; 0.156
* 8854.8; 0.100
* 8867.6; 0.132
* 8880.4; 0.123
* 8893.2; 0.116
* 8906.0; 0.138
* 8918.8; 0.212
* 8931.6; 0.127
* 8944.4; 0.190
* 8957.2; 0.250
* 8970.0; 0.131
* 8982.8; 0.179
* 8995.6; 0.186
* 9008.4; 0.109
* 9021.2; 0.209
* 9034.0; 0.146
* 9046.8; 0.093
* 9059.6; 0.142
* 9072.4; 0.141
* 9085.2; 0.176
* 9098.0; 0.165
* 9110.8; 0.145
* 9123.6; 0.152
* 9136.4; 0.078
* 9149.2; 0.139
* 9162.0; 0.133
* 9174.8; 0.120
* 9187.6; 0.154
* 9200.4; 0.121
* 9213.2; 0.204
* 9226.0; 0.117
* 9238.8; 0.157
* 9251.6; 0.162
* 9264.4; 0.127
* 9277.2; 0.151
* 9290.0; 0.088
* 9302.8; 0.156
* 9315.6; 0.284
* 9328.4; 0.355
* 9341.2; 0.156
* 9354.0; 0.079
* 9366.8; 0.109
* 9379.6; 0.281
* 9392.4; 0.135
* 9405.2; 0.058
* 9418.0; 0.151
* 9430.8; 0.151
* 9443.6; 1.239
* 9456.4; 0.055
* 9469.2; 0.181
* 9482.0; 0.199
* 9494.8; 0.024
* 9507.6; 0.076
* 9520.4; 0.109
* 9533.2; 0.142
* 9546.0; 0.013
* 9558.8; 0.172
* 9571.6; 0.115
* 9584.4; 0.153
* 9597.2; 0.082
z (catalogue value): 1.20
